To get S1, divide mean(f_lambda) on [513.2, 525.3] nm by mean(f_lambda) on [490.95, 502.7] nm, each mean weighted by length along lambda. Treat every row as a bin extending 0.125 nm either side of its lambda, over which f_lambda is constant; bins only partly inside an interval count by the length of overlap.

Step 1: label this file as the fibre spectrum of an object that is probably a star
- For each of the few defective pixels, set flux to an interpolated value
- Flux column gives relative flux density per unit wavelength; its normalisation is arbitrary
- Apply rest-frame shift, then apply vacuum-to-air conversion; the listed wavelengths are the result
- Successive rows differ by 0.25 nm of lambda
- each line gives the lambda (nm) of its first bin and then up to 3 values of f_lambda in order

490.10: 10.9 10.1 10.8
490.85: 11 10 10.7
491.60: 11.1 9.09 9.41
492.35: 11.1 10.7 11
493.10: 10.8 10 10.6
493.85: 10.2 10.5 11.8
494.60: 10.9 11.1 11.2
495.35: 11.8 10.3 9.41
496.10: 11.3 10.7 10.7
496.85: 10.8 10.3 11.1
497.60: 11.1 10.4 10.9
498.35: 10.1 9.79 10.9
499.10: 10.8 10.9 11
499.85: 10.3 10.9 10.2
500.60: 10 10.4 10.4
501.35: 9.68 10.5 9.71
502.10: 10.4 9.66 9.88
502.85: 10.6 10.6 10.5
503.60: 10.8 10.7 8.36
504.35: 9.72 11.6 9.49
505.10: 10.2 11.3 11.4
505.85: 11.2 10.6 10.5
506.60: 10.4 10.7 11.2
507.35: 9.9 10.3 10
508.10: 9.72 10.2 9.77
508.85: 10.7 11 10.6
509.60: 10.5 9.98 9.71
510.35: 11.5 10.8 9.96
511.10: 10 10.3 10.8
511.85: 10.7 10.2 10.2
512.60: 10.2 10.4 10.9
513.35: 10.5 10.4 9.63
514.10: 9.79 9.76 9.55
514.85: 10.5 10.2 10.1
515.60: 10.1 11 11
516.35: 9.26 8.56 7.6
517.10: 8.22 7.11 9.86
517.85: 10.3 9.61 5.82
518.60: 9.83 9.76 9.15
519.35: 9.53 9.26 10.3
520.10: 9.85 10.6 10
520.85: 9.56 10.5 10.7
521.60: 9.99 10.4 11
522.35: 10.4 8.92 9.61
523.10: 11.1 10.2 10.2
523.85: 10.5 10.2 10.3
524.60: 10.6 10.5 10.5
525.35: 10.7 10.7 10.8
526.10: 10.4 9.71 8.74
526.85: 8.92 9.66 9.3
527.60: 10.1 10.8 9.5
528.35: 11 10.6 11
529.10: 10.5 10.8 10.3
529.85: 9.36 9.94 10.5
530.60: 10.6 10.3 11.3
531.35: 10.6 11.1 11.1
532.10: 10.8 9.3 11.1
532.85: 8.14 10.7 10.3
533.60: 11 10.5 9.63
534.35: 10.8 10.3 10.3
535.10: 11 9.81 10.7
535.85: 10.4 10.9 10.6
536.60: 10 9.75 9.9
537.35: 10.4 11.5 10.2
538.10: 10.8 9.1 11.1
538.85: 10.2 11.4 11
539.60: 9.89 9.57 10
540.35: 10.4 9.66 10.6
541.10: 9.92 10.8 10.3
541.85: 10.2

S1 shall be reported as 0.9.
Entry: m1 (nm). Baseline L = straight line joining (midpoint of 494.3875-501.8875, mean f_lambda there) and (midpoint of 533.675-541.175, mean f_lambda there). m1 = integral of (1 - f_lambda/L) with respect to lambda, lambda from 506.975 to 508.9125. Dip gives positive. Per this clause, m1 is 0.06 nm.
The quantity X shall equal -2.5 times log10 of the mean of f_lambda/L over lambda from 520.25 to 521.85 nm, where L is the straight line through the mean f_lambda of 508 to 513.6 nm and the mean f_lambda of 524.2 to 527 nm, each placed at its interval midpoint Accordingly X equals 0.00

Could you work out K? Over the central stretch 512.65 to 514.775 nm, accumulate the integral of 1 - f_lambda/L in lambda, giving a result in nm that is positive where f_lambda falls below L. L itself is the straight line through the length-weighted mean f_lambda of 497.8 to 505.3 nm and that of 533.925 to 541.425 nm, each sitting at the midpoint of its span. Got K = 0.042 nm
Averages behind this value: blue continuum 10.3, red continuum 10.4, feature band 10.1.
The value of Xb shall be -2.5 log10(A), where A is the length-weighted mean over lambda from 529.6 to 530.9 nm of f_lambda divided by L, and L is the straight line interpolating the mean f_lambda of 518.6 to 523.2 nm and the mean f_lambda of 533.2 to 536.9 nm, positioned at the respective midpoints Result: 0.01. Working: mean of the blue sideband 10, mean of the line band 10.1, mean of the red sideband 10.4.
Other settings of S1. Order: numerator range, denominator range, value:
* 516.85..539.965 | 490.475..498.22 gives 0.95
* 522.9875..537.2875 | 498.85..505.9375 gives 0.99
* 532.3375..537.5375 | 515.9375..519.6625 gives 1.14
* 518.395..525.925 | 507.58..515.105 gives 0.99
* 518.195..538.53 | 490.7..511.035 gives 0.97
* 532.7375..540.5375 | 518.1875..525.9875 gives 1.03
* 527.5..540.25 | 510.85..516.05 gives 1.01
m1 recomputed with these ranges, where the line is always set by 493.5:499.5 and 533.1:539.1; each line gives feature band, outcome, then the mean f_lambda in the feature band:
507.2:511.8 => 0.13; 10.3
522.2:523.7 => 0.06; 10.1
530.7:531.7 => -0.03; 10.8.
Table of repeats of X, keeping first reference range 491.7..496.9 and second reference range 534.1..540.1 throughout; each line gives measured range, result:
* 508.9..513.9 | 0.011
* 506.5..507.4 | -0.004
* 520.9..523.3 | 0.022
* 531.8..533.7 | 0.016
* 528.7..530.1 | 0.009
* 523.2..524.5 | 0.017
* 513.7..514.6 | 0.086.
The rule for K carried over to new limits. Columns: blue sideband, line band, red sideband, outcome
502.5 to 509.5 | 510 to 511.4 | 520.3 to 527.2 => -0.004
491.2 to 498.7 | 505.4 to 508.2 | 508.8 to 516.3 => -0.033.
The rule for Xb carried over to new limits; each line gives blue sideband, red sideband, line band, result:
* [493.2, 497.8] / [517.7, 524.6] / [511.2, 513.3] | -0.03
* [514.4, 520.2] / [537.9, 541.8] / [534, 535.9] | -0.03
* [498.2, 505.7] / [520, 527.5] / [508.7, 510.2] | -0.01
